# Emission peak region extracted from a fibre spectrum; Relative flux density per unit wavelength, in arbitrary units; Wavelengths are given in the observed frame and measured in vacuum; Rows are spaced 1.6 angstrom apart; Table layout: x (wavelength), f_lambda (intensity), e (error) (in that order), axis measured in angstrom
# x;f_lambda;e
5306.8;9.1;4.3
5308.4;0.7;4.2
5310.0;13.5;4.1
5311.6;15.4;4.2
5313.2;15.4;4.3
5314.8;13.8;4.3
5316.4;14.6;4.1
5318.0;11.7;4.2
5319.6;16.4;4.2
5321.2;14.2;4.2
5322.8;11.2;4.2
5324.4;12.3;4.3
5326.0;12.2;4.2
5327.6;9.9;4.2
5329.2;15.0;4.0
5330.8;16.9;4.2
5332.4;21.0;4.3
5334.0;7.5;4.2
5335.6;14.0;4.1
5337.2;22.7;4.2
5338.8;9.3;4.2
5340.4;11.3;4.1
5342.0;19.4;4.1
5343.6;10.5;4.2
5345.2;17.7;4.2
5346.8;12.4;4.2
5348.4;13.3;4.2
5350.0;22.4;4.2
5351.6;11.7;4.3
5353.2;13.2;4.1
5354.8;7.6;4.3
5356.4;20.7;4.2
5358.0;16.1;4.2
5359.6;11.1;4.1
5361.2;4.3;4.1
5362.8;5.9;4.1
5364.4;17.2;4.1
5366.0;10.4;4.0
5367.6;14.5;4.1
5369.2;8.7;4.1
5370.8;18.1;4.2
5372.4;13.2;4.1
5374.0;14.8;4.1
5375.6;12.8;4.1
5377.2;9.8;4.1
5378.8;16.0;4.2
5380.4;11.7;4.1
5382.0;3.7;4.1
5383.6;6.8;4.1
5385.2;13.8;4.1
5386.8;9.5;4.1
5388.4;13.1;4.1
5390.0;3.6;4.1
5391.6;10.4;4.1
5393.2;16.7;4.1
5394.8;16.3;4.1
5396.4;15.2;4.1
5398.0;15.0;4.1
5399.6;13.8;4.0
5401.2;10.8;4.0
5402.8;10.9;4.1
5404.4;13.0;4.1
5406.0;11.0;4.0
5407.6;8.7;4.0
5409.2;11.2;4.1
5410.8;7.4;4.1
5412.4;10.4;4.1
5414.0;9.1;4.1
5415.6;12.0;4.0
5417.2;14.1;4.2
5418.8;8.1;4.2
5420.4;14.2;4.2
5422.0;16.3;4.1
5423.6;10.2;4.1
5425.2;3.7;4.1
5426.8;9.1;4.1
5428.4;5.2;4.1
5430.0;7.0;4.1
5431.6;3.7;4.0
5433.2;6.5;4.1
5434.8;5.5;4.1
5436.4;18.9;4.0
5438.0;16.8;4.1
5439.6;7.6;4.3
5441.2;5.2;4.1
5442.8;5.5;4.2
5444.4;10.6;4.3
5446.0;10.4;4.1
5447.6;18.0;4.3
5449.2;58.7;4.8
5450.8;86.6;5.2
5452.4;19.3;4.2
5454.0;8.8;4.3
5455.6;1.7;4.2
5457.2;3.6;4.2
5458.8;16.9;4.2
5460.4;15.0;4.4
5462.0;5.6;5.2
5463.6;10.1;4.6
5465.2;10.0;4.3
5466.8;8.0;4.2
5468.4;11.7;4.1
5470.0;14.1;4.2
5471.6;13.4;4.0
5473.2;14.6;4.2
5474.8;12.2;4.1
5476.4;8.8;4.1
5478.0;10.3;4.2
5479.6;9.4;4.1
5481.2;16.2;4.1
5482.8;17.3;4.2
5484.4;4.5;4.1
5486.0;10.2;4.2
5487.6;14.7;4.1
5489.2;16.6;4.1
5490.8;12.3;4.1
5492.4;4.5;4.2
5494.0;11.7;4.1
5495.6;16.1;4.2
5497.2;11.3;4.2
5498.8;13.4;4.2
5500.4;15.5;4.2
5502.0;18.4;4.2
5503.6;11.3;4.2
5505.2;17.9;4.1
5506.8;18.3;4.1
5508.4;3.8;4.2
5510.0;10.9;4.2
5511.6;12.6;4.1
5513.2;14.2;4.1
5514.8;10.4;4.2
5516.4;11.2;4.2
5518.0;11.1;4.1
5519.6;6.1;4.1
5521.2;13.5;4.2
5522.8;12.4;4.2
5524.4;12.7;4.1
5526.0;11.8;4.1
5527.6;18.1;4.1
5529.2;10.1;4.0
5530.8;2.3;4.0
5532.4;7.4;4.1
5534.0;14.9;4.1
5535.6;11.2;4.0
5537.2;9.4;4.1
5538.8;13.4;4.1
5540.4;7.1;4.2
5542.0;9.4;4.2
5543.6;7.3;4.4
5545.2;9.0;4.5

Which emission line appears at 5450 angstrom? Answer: H-beta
